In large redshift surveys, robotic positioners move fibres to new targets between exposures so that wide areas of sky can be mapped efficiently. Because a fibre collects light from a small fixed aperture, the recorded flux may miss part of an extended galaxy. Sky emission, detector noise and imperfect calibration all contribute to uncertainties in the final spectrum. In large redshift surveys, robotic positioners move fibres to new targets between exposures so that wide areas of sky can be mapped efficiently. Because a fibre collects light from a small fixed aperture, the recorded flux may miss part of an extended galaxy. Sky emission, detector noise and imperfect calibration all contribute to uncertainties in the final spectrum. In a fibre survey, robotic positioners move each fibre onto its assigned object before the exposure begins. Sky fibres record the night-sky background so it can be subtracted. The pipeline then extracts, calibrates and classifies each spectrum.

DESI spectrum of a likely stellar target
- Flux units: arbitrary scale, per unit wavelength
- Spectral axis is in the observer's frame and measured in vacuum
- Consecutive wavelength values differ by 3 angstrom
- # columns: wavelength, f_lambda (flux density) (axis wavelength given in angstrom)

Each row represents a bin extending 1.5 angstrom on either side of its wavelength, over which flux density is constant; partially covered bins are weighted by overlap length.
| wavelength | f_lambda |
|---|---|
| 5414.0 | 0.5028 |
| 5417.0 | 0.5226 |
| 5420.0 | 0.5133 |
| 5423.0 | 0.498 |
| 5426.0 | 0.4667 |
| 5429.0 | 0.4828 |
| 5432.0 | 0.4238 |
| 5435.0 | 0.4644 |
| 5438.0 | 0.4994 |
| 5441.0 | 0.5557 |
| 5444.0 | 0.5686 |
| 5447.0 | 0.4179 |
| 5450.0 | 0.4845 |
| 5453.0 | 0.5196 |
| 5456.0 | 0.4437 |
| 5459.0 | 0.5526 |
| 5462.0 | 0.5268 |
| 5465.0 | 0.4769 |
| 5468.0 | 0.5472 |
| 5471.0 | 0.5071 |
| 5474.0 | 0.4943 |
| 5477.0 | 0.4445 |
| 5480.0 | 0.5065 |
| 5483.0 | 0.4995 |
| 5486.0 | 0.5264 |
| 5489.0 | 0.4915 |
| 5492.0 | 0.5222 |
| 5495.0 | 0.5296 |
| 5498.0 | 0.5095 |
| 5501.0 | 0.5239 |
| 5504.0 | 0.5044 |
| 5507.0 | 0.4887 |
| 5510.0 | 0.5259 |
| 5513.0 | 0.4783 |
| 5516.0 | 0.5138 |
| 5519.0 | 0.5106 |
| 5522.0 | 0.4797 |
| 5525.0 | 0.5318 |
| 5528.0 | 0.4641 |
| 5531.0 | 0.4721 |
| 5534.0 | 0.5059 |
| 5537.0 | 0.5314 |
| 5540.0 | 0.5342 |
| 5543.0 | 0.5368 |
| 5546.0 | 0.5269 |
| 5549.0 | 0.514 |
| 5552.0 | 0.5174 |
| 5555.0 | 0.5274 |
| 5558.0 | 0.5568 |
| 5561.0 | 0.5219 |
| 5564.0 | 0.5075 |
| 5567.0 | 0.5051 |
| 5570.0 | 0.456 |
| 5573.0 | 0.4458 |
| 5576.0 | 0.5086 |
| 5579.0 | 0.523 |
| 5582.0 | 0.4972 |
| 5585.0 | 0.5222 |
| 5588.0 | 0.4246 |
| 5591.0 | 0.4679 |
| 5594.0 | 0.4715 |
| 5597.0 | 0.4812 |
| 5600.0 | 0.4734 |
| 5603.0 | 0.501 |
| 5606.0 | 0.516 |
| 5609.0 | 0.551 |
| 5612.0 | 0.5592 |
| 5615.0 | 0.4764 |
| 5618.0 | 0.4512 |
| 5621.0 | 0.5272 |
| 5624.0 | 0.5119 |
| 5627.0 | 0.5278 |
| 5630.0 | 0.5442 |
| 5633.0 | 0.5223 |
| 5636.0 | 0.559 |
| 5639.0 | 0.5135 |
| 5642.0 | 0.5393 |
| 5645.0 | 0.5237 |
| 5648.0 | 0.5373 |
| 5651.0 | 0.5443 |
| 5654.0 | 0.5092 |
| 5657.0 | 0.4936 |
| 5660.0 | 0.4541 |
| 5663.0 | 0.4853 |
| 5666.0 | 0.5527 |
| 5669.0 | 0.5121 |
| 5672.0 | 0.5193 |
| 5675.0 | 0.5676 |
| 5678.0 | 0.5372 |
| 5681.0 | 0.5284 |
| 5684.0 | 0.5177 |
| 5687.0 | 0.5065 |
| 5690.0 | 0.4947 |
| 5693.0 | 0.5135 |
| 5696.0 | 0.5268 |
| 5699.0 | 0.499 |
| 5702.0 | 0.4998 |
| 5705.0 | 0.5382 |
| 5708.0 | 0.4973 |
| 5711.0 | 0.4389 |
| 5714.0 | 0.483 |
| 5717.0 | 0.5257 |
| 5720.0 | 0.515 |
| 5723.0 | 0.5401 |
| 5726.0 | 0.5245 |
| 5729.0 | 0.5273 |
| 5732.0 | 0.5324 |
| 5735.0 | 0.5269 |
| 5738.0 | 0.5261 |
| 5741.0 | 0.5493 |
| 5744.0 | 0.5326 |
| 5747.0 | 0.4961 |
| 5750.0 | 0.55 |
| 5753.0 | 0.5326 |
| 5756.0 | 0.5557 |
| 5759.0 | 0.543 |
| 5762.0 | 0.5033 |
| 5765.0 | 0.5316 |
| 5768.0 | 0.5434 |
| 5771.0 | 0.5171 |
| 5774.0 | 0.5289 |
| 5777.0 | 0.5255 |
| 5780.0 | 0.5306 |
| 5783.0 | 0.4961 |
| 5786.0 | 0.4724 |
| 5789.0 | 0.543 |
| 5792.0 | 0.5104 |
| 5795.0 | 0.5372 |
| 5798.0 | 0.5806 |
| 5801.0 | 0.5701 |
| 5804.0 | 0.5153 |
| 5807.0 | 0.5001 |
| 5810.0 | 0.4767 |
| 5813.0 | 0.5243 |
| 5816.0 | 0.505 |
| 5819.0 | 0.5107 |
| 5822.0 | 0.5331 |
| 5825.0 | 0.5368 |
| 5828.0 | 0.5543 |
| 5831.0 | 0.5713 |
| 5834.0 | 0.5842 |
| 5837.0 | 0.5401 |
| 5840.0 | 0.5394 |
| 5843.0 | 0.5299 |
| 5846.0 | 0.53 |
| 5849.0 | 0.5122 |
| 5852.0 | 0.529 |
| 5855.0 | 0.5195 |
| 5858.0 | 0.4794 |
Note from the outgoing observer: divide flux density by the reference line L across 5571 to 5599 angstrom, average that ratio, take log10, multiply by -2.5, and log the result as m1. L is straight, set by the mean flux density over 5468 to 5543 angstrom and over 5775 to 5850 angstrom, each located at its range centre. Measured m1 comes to 0.07 mag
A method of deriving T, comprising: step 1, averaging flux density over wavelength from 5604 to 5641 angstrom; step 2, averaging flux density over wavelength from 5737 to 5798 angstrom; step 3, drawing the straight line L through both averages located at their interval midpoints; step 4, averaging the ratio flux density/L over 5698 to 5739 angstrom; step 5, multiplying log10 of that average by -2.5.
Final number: 0.03 mag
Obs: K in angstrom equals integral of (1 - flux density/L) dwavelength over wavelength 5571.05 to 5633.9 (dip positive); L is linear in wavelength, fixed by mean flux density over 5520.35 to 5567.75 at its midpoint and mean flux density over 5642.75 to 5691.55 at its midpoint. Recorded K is 2.0 angstrom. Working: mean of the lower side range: 0.515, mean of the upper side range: 0.518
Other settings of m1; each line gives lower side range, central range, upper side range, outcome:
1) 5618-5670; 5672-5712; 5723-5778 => 0.02 mag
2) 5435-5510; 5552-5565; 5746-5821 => -0.04 mag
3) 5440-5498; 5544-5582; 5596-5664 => 0.00 mag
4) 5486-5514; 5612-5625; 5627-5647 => 0.07 mag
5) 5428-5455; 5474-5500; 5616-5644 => -0.01 mag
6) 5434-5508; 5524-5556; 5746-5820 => -0.01 mag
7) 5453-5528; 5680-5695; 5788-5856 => 0.02 mag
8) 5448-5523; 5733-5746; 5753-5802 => -0.01 mag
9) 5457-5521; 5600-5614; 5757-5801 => -0.02 mag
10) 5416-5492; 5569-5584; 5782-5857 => 0.04 mag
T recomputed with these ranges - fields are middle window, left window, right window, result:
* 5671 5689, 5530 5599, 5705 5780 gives -0.03 mag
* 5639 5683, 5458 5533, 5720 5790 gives -0.01 mag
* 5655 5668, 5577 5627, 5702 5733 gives 0.02 mag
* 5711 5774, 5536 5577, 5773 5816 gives -0.01 mag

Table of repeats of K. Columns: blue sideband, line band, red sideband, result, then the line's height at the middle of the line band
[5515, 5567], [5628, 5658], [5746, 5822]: -0.6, 0.519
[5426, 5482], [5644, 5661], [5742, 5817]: 0.1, 0.513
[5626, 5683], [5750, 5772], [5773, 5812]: -0.5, 0.523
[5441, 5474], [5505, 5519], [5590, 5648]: 0.2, 0.508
